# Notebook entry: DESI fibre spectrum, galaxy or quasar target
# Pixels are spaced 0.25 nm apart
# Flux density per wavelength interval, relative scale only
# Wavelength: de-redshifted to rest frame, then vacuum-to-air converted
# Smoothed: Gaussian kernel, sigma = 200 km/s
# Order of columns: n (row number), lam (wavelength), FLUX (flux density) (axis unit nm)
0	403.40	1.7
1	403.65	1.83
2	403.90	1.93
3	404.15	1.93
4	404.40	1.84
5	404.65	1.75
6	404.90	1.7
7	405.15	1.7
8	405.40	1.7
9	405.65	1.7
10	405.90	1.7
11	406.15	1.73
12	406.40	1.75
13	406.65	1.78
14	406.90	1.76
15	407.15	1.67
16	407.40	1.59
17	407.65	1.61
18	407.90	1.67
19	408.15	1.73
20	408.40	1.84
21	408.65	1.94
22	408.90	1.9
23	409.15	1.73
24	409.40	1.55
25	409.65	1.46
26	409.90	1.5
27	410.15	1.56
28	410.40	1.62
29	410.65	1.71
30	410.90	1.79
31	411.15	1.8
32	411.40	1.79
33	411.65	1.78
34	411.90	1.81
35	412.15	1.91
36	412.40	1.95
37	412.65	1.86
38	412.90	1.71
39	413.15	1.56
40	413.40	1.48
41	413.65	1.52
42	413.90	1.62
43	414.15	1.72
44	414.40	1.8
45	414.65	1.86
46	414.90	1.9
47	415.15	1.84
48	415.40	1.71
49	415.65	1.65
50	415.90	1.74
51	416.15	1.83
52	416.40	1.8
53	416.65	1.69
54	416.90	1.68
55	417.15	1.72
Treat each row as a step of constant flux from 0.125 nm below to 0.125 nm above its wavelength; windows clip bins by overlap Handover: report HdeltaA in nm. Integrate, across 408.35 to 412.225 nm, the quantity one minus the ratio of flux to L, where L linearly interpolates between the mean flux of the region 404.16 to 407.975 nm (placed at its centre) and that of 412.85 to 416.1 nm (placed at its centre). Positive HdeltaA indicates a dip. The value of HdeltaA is -0.04 nm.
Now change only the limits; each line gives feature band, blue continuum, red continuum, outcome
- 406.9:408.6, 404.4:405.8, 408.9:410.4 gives -0.06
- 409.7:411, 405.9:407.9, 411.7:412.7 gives 0.14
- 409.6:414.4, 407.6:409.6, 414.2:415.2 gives 0.26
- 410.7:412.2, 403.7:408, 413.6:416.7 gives -0.05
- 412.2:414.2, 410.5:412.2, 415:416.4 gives 0.11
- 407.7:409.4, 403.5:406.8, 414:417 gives 0.00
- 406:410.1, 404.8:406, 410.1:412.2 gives 0.06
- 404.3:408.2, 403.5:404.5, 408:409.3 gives 0.30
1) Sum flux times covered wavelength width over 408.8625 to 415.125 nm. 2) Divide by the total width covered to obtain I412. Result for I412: 1.72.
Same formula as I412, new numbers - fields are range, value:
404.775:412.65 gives 1.73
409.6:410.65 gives 1.56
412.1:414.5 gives 1.71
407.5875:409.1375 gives 1.78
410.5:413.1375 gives 1.8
